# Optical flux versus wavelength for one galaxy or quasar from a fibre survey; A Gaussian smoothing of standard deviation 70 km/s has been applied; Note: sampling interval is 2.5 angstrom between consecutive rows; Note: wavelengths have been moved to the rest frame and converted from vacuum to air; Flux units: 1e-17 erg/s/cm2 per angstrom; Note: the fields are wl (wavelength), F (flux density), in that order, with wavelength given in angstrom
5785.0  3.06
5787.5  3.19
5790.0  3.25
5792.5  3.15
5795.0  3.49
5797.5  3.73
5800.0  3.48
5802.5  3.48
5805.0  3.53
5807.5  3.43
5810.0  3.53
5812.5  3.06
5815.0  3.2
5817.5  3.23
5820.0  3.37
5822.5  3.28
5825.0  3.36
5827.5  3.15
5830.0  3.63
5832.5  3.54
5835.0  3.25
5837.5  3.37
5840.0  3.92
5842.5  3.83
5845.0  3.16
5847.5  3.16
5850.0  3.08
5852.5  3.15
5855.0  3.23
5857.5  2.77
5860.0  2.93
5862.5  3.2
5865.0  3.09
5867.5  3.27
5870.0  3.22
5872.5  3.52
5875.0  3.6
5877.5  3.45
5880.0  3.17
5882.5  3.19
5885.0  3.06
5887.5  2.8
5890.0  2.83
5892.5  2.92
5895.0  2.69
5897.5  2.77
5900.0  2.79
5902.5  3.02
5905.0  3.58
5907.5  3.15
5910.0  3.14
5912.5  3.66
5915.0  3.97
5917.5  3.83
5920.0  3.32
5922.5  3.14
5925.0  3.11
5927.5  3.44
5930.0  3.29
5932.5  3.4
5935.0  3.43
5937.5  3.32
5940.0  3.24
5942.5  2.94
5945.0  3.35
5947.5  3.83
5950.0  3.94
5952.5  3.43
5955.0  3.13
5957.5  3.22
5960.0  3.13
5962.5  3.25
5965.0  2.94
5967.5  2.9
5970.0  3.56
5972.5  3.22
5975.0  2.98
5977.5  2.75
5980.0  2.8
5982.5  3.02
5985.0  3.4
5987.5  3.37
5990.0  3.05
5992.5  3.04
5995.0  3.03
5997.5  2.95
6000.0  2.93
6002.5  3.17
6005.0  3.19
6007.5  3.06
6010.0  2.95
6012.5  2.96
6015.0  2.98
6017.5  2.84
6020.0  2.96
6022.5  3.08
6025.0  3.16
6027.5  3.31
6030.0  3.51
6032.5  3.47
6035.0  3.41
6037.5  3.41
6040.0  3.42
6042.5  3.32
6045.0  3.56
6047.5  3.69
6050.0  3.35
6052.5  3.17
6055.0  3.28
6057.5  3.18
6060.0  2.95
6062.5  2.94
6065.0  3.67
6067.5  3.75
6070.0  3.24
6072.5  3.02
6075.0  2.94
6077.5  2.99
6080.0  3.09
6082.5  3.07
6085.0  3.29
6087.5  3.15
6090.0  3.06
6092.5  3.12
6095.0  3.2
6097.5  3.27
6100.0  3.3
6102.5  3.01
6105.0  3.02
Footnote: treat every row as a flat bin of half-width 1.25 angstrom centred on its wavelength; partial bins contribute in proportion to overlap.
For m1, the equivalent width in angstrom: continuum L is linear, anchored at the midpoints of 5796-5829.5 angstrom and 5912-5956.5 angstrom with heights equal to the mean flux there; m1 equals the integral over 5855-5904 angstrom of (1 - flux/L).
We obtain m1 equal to 4.7 angstrom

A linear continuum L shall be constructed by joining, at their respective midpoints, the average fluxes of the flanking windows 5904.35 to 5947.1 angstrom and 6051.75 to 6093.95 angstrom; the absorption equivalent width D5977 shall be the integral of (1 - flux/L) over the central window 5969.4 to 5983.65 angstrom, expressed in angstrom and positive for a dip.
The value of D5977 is 1.2 angstrom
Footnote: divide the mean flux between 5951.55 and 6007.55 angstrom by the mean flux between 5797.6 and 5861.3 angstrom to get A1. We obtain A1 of 0.93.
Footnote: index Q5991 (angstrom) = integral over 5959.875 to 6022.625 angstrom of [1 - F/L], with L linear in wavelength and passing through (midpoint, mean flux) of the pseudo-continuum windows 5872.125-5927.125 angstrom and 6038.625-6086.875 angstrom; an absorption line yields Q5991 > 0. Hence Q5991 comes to 3.5 angstrom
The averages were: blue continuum 3.21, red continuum 3.26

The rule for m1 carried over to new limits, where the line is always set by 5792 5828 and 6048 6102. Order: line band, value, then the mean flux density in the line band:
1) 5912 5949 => -1.39 angstrom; 3.42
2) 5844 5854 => 0.62 angstrom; 3.14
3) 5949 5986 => 1.10 angstrom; 3.17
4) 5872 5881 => -0.29 angstrom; 3.44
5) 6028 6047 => -1.33 angstrom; 3.45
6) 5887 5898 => 1.70 angstrom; 2.8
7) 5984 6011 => 1.21 angstrom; 3.1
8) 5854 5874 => 1.07 angstrom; 3.16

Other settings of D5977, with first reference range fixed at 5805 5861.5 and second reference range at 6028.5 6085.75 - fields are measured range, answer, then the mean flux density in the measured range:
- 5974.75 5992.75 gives 1.32 angstrom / 3.06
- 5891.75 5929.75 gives 0.69 angstrom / 3.24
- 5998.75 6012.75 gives 1.05 angstrom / 3.05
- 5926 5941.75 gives -0.17 angstrom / 3.34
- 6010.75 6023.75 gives 1.31 angstrom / 2.96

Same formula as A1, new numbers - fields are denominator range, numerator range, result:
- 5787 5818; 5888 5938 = 0.96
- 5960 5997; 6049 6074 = 1.05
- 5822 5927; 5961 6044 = 0.97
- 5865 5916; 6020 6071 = 1.05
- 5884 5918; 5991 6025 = 0.96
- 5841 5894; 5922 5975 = 1.04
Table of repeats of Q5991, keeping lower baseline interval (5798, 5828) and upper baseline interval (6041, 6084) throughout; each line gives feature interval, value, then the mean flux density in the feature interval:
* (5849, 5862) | 1.2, 3.04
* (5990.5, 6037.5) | 2.2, 3.12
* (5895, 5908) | 1.2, 3.02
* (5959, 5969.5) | 0.6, 3.09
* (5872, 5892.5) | 0.9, 3.17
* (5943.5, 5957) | -0.9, 3.51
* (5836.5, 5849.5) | -0.5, 3.47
